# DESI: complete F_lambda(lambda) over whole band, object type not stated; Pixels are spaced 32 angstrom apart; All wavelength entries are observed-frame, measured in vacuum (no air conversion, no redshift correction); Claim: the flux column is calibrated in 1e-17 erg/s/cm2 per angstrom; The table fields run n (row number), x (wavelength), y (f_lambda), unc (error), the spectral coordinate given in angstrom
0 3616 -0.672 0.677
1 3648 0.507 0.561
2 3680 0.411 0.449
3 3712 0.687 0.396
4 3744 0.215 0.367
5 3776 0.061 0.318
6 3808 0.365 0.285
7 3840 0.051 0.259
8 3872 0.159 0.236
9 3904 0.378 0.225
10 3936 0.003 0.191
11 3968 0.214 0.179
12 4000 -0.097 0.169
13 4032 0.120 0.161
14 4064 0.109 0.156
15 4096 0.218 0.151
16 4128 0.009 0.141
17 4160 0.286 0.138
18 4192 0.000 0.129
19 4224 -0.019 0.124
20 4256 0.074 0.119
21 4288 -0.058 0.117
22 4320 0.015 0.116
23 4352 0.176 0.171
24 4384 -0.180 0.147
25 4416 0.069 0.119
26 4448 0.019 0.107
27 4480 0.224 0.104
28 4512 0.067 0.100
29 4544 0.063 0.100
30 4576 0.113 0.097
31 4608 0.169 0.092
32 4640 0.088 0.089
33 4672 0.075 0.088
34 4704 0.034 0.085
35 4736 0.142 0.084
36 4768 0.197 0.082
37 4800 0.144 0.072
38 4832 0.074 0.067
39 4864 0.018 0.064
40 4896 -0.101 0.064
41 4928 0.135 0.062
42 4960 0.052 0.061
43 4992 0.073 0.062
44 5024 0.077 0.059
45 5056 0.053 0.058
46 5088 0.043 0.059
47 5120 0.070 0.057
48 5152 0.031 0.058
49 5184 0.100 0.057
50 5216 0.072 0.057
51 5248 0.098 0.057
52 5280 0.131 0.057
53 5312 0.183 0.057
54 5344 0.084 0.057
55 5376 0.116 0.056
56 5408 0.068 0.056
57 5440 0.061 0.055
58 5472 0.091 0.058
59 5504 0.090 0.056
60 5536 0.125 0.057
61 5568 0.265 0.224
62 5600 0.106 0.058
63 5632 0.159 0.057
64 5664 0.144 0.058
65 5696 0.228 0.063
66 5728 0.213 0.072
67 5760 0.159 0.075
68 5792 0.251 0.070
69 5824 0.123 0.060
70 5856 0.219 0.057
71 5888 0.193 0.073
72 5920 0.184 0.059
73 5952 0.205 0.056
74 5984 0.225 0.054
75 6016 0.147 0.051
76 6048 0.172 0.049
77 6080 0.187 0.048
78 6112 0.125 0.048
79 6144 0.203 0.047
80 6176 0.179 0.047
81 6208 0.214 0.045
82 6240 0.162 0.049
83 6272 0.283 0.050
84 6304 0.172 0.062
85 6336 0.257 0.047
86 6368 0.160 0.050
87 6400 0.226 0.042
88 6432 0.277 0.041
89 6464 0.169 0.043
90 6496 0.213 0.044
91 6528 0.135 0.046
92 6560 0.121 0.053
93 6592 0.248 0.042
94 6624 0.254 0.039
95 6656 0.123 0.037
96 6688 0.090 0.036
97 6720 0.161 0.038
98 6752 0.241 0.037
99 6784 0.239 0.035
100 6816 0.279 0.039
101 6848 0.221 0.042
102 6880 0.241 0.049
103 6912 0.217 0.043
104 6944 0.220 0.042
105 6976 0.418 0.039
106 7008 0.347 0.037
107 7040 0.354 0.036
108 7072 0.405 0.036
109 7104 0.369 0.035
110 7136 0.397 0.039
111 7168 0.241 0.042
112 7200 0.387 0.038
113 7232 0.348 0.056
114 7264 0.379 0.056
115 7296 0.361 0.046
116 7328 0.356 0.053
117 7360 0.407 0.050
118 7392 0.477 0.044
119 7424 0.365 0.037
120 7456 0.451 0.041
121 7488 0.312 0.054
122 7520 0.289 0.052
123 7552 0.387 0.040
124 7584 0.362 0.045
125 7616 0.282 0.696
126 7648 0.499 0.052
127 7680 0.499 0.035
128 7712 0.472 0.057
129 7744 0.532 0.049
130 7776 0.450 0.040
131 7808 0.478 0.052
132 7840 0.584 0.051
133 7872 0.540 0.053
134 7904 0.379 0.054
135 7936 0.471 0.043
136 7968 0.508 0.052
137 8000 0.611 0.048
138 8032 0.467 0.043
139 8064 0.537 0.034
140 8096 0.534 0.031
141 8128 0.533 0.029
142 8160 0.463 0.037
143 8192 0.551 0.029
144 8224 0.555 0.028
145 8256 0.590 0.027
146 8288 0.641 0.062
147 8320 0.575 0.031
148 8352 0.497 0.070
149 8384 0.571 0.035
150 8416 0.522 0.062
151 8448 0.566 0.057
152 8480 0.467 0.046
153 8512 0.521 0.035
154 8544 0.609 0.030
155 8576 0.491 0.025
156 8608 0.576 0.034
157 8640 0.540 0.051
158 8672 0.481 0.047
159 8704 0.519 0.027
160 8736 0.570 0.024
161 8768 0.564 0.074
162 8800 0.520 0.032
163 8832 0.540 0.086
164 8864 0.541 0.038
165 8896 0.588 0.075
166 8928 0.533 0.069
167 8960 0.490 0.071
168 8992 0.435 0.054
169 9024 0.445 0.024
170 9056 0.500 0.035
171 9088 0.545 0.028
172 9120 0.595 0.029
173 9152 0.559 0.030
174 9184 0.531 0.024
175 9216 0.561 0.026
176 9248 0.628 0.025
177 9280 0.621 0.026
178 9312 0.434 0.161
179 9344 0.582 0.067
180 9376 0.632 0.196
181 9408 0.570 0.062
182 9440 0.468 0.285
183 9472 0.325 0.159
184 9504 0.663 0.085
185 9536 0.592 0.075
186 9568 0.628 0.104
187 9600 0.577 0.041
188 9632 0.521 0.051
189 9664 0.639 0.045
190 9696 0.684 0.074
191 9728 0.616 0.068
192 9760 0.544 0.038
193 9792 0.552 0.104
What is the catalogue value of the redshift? 0.74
